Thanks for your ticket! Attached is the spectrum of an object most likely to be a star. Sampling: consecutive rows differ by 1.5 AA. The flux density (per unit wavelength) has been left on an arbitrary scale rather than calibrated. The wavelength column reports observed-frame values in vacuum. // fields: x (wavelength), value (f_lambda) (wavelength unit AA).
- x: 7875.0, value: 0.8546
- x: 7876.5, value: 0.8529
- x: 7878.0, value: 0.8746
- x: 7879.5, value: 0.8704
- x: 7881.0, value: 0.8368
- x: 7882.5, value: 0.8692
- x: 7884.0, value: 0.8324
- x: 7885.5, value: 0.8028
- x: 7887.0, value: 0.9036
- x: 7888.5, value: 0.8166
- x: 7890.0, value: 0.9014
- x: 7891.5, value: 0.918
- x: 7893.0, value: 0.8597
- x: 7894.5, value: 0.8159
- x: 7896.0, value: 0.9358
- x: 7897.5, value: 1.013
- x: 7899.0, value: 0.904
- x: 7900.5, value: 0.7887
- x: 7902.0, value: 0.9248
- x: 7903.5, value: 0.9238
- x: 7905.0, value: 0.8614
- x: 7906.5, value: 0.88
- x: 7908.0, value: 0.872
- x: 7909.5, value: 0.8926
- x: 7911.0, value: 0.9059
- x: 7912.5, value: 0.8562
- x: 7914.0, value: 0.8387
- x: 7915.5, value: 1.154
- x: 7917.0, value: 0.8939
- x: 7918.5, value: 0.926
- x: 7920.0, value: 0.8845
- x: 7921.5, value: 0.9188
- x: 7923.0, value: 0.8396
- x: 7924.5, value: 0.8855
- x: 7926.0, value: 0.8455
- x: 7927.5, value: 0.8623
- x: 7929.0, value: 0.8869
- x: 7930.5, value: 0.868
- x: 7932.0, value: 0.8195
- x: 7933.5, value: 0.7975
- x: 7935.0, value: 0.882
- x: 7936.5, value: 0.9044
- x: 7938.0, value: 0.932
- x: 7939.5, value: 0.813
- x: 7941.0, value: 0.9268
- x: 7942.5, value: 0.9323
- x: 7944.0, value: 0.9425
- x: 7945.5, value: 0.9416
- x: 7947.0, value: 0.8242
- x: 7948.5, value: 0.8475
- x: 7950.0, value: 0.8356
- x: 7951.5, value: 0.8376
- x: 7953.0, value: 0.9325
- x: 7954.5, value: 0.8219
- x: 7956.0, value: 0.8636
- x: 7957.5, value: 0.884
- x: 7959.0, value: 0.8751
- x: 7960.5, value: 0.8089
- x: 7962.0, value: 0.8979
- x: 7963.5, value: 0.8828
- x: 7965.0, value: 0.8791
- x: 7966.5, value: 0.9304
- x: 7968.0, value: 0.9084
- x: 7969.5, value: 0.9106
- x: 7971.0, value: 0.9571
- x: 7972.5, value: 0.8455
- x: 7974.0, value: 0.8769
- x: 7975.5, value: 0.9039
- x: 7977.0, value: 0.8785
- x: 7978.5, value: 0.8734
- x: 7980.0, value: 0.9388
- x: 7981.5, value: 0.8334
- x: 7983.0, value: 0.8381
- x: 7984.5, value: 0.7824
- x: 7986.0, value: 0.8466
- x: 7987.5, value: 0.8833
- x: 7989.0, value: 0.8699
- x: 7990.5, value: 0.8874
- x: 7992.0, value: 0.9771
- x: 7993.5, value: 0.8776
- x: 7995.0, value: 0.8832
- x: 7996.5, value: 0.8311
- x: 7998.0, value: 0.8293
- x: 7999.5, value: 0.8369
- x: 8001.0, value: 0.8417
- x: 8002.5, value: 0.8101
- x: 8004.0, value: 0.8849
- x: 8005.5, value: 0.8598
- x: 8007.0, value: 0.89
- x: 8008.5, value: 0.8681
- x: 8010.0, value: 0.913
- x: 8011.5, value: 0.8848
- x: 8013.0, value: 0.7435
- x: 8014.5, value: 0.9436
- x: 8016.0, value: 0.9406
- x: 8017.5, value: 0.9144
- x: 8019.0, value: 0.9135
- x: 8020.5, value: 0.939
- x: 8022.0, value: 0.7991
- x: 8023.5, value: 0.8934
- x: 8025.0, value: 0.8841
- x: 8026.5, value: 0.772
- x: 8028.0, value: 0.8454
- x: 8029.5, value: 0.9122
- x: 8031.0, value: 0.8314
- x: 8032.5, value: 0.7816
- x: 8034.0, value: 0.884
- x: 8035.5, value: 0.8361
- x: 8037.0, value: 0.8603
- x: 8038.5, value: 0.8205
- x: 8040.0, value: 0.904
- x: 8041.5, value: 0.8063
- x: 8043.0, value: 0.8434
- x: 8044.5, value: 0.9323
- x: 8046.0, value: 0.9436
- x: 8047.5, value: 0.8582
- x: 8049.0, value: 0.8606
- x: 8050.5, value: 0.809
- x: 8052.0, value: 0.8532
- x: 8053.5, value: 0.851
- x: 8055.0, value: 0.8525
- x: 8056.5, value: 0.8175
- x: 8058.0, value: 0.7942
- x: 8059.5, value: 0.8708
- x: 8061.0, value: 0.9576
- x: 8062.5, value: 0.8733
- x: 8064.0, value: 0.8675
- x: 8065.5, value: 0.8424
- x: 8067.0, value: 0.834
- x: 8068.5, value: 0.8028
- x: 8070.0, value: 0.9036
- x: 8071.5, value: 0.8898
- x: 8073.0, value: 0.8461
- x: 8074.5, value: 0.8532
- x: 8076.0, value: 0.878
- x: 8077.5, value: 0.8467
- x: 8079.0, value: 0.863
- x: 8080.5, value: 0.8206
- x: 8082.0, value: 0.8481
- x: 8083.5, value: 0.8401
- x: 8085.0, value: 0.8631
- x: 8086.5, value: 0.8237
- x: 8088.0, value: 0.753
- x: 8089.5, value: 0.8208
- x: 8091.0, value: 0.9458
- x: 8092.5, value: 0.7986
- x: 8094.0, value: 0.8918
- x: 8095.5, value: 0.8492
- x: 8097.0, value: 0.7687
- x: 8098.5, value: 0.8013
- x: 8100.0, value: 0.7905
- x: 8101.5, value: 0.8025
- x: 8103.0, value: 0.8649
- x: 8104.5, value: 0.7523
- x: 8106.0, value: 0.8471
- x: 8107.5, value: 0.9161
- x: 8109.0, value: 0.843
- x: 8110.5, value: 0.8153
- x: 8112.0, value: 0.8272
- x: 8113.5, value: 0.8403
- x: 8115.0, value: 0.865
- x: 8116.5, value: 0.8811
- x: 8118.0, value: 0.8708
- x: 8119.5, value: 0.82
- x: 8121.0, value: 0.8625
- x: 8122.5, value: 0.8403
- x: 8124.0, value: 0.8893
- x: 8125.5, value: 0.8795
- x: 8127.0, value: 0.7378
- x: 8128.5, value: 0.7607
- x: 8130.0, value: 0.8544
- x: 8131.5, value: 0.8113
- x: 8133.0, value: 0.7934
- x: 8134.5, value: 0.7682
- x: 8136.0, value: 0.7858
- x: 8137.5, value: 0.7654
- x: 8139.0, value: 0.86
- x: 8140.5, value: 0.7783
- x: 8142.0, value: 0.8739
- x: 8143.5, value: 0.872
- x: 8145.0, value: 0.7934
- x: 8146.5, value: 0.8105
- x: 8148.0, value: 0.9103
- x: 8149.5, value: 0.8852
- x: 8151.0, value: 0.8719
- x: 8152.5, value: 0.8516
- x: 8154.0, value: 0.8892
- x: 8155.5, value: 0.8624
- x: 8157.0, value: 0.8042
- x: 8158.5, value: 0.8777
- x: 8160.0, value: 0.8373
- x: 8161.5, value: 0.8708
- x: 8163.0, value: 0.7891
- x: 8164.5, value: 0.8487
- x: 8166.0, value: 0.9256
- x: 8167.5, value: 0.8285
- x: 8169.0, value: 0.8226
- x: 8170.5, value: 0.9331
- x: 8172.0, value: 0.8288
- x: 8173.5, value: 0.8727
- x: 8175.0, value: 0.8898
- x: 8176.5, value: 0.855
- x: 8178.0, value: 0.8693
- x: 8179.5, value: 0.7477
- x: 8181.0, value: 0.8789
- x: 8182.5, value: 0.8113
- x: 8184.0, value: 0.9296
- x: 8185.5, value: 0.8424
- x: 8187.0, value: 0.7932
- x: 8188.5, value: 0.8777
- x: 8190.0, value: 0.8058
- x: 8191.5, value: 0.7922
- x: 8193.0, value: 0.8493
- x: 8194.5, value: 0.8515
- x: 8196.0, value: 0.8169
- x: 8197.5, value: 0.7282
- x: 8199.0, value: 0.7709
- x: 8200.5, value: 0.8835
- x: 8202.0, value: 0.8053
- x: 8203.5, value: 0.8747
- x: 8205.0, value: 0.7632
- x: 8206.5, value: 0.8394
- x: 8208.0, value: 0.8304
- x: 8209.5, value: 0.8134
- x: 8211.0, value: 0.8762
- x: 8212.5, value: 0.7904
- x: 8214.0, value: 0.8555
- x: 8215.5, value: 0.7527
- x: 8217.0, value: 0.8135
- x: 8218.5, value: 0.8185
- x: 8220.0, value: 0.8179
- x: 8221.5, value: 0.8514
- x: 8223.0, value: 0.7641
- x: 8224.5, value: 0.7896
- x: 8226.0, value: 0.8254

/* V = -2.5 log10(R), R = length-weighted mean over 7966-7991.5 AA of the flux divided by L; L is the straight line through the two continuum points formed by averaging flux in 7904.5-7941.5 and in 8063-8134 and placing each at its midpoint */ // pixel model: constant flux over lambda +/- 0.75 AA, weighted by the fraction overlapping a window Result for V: -0.01 mag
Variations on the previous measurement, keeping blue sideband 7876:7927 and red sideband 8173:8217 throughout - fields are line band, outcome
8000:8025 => -0.02 mag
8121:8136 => 0.03 mag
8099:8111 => 0.02 mag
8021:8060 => 0.01 mag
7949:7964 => 0.01 mag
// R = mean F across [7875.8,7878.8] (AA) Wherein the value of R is 0.864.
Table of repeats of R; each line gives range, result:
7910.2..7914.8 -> 0.87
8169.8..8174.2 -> 0.878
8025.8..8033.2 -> 0.829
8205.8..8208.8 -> 0.834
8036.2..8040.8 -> 0.861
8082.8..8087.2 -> 0.843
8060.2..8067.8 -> 0.874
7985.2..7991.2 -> 0.871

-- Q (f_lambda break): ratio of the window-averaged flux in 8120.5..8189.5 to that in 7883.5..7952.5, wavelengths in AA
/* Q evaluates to 1.0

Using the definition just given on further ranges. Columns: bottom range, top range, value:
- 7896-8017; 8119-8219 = 0.95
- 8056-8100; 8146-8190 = 1.01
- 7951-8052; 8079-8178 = 0.96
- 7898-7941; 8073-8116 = 0.95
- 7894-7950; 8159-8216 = 0.94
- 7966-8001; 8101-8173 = 0.96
